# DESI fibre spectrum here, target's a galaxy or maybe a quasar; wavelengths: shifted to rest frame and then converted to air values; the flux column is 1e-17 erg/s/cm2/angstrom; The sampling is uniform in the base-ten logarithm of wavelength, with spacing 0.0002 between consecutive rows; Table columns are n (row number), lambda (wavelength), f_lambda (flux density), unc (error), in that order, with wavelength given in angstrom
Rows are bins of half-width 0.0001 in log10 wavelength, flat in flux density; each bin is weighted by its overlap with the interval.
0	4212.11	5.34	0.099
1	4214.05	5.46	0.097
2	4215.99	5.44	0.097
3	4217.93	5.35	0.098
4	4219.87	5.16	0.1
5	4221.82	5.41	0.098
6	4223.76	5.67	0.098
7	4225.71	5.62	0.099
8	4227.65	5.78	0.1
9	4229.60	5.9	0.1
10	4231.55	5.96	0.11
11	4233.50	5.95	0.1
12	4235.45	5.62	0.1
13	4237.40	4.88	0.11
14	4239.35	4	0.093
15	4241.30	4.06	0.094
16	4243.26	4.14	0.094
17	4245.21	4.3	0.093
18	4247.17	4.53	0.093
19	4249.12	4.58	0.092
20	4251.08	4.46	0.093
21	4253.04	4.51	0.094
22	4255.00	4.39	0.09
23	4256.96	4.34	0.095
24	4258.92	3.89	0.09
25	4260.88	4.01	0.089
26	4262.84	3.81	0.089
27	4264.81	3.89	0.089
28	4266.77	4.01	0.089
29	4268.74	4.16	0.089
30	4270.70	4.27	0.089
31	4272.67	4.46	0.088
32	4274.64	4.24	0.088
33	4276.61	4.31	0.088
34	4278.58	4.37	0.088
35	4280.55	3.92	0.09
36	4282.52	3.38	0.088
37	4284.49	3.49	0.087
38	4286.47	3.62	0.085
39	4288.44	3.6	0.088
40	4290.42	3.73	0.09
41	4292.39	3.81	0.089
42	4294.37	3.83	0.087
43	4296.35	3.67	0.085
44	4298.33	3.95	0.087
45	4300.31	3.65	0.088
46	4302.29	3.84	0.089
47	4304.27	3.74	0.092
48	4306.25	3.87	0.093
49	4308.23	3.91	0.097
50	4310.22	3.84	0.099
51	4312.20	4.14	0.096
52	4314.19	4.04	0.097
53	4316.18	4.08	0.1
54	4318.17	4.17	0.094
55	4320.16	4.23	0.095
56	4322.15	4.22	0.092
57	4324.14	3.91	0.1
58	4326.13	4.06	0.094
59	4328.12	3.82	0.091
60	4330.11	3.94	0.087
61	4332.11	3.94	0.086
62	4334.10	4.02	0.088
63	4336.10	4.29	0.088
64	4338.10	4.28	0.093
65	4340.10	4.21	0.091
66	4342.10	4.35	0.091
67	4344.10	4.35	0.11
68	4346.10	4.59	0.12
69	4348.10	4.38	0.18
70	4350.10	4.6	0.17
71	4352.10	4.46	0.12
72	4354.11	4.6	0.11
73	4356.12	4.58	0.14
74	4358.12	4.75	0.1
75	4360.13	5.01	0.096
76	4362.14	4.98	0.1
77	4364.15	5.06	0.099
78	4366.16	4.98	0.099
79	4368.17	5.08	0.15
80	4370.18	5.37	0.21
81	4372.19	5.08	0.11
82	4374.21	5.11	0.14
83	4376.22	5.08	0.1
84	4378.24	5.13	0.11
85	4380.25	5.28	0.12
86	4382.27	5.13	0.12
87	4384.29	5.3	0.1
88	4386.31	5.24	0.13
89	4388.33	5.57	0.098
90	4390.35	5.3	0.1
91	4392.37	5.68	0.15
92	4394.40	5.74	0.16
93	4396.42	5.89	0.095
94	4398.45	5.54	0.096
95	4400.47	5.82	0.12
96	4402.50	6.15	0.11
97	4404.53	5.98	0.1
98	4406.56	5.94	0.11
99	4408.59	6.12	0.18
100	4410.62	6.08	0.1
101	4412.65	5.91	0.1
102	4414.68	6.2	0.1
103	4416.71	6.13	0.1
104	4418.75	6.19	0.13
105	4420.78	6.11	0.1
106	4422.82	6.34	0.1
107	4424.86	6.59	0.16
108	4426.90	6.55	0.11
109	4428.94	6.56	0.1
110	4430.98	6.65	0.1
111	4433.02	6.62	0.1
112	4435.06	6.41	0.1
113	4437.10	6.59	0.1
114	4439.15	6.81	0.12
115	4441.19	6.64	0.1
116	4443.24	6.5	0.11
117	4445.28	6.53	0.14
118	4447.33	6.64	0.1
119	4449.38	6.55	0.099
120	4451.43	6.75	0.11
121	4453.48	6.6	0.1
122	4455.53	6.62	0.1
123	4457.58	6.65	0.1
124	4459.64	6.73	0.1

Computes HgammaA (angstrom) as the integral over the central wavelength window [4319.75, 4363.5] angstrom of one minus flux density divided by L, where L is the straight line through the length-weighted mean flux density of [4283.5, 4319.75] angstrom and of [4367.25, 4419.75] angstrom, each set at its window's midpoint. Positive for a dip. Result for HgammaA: 2.51 angstrom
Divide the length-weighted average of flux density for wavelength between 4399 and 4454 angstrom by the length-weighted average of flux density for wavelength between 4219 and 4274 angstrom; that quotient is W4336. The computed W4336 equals 1.35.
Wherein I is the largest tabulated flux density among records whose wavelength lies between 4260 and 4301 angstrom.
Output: 4.46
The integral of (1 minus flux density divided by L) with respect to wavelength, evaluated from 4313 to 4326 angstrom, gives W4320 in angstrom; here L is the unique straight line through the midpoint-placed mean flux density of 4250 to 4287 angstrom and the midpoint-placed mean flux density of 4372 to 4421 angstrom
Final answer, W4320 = 1.7 angstrom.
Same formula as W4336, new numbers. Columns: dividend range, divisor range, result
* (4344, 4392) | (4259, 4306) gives 1.28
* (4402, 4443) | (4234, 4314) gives 1.55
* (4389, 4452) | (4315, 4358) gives 1.47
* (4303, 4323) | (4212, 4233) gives 0.72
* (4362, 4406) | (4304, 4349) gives 1.31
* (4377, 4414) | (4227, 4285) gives 1.27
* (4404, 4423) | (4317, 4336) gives 1.51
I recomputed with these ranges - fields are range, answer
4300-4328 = 4.23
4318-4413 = 6.15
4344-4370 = 5.08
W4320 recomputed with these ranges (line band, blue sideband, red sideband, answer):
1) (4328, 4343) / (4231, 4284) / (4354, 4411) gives 2.6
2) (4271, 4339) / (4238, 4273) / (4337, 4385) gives 8.2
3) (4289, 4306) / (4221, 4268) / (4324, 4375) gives 3.1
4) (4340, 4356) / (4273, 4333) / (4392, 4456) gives 1.1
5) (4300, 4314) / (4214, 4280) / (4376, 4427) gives 3.4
